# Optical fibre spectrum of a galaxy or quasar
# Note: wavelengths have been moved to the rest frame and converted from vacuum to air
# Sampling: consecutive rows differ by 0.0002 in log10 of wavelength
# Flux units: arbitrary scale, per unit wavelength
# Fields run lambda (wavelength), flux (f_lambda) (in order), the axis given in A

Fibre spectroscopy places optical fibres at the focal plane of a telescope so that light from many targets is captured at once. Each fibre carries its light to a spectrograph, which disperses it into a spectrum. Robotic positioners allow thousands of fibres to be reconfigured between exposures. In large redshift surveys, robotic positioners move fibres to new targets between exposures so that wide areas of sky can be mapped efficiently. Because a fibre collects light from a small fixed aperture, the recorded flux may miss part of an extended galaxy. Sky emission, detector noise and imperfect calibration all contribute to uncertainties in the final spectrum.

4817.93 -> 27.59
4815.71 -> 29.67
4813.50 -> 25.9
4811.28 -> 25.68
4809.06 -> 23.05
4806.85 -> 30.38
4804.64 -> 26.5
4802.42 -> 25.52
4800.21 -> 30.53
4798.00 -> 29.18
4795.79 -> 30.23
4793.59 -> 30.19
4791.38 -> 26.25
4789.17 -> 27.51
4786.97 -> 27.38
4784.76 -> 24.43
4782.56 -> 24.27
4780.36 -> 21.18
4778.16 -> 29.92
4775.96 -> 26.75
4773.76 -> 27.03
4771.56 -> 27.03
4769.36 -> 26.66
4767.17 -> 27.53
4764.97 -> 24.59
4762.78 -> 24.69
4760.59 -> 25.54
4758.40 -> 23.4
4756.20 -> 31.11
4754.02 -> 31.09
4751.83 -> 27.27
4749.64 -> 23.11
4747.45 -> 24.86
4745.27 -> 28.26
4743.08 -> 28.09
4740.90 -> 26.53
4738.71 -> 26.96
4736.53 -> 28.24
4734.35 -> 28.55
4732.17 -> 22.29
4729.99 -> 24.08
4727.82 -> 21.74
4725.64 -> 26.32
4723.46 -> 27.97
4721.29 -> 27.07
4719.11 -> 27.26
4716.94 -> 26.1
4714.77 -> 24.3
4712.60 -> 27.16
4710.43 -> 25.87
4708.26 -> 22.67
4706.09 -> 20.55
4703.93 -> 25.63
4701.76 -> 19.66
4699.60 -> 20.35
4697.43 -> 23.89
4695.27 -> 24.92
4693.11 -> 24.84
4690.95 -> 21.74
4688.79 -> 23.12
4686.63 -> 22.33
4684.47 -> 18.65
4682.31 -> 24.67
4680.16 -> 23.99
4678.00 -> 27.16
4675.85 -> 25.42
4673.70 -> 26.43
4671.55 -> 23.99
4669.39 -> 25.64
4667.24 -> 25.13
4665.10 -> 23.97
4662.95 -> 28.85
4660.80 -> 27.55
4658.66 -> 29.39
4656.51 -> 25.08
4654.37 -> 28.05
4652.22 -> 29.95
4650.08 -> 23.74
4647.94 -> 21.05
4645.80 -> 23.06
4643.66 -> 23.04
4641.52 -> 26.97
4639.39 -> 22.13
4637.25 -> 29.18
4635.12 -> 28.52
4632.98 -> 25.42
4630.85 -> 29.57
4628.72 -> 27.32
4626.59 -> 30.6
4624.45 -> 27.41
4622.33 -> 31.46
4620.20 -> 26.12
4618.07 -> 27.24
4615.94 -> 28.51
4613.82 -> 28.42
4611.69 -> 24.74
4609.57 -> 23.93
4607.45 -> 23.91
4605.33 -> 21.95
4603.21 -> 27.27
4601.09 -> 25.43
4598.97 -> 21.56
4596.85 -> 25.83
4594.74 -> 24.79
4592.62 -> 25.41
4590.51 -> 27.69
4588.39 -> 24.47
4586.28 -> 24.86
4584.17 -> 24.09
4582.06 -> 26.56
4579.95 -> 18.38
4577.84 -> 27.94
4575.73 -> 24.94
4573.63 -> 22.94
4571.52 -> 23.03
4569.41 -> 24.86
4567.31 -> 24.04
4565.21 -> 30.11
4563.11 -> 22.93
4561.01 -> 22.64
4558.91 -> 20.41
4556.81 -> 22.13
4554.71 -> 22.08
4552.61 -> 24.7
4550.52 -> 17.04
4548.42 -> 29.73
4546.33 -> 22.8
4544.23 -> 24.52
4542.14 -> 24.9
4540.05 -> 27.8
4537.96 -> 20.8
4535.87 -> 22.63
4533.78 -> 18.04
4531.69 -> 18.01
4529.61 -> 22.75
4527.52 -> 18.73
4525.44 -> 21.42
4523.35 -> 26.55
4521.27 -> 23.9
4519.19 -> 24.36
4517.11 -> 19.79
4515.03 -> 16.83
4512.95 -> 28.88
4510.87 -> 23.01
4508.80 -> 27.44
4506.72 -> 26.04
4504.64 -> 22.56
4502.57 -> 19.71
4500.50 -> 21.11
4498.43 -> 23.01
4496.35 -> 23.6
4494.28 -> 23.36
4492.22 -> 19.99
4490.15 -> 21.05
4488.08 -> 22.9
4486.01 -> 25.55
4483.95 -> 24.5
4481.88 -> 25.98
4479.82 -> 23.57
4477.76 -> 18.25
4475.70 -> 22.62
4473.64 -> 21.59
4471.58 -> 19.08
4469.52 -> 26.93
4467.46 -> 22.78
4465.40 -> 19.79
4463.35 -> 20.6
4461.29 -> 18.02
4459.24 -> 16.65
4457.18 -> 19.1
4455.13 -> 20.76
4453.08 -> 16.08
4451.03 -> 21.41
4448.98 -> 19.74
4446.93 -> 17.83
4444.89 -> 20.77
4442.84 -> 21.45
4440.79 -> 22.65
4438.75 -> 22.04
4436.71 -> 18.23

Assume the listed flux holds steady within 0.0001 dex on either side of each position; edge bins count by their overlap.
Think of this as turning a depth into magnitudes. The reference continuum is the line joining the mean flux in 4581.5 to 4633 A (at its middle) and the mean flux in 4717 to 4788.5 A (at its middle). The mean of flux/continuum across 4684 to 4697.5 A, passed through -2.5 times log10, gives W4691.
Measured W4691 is 0.15 mag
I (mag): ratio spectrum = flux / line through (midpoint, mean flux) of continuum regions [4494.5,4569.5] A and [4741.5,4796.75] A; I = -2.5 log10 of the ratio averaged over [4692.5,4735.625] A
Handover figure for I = 0.056 mag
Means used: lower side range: 23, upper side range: 26.7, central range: 24.6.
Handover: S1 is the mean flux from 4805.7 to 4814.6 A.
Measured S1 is 26.2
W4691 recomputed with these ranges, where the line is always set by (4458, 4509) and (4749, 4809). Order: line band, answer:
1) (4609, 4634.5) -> -0.135 mag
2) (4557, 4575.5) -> -0.015 mag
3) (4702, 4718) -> 0.065 mag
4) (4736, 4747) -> -0.043 mag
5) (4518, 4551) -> 0.008 mag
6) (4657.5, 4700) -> 0.029 mag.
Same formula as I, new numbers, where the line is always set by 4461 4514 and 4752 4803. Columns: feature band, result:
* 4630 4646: -0.045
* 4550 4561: 0.106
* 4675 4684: 0.033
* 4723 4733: 0.087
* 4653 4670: -0.059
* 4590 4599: -0.040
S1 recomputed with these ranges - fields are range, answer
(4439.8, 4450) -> 20.5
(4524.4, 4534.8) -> 19.8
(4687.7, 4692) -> 22.4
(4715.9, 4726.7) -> 26.9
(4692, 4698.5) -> 24.6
